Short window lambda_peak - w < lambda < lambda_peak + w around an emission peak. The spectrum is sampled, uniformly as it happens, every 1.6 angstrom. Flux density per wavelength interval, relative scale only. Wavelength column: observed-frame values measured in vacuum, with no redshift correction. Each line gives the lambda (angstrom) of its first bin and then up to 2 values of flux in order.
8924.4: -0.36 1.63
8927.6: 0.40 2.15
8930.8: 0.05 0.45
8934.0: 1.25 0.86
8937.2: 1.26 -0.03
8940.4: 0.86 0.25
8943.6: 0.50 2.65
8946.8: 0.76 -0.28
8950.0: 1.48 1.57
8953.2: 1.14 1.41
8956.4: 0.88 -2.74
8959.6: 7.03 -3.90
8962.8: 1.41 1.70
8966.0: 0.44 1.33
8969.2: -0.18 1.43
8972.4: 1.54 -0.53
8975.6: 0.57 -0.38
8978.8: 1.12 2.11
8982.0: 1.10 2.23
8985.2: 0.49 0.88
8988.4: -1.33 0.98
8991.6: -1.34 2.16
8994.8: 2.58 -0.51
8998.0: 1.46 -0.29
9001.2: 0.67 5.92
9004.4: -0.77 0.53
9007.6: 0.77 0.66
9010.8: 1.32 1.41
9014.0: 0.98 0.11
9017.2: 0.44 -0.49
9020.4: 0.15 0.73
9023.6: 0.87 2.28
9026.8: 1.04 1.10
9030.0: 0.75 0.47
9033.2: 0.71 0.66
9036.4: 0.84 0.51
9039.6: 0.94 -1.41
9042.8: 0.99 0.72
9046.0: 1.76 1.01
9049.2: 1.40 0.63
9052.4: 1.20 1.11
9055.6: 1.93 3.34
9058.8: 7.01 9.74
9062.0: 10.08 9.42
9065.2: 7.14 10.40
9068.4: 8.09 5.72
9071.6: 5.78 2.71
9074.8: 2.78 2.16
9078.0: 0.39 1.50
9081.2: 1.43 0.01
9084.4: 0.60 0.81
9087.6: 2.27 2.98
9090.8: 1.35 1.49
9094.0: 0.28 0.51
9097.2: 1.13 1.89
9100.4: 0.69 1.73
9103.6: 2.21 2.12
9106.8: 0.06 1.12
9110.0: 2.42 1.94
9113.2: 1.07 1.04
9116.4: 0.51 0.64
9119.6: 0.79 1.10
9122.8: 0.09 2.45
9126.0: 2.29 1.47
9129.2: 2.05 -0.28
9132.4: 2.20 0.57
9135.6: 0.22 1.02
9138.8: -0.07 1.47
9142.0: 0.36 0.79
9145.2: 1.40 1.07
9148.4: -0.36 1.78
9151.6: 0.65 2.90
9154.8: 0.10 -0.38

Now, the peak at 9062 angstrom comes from [O II] 3727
